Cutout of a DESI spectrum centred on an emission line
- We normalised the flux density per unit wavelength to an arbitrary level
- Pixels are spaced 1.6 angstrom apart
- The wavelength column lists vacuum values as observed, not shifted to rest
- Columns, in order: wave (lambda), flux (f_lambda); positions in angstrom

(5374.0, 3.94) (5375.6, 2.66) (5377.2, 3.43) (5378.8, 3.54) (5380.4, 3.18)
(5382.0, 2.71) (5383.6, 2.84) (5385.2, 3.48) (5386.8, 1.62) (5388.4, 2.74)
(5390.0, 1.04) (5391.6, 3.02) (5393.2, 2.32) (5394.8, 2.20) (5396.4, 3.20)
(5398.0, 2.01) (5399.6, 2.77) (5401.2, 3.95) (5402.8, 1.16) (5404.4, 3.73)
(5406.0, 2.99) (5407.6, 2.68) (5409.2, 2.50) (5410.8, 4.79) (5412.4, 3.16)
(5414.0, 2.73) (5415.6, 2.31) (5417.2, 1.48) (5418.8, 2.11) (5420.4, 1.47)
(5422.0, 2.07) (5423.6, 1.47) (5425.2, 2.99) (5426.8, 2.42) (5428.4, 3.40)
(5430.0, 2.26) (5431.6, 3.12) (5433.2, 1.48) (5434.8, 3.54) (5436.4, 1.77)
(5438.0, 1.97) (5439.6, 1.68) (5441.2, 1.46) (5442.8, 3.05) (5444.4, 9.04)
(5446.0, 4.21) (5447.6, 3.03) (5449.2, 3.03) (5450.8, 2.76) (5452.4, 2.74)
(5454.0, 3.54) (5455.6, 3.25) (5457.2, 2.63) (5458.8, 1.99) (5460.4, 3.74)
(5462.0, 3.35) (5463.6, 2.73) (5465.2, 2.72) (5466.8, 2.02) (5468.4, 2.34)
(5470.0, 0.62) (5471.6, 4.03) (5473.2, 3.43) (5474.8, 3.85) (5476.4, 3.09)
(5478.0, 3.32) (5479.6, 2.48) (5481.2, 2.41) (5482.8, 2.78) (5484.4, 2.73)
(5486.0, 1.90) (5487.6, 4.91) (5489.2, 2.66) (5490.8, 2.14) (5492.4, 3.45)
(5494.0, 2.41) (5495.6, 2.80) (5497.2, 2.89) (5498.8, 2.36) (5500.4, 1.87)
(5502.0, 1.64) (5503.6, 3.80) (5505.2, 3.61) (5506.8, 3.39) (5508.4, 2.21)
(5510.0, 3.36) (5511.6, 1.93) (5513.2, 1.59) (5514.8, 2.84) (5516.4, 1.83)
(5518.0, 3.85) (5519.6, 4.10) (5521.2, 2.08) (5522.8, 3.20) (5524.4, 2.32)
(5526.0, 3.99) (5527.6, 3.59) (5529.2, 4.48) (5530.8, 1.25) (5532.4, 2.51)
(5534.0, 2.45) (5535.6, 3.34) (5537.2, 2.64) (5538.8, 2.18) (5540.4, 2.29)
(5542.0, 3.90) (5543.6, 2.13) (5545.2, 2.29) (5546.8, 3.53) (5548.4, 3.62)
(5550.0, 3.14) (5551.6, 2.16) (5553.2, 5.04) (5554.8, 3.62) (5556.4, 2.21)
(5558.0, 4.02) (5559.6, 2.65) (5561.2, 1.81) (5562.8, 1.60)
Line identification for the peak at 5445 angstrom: H-beta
